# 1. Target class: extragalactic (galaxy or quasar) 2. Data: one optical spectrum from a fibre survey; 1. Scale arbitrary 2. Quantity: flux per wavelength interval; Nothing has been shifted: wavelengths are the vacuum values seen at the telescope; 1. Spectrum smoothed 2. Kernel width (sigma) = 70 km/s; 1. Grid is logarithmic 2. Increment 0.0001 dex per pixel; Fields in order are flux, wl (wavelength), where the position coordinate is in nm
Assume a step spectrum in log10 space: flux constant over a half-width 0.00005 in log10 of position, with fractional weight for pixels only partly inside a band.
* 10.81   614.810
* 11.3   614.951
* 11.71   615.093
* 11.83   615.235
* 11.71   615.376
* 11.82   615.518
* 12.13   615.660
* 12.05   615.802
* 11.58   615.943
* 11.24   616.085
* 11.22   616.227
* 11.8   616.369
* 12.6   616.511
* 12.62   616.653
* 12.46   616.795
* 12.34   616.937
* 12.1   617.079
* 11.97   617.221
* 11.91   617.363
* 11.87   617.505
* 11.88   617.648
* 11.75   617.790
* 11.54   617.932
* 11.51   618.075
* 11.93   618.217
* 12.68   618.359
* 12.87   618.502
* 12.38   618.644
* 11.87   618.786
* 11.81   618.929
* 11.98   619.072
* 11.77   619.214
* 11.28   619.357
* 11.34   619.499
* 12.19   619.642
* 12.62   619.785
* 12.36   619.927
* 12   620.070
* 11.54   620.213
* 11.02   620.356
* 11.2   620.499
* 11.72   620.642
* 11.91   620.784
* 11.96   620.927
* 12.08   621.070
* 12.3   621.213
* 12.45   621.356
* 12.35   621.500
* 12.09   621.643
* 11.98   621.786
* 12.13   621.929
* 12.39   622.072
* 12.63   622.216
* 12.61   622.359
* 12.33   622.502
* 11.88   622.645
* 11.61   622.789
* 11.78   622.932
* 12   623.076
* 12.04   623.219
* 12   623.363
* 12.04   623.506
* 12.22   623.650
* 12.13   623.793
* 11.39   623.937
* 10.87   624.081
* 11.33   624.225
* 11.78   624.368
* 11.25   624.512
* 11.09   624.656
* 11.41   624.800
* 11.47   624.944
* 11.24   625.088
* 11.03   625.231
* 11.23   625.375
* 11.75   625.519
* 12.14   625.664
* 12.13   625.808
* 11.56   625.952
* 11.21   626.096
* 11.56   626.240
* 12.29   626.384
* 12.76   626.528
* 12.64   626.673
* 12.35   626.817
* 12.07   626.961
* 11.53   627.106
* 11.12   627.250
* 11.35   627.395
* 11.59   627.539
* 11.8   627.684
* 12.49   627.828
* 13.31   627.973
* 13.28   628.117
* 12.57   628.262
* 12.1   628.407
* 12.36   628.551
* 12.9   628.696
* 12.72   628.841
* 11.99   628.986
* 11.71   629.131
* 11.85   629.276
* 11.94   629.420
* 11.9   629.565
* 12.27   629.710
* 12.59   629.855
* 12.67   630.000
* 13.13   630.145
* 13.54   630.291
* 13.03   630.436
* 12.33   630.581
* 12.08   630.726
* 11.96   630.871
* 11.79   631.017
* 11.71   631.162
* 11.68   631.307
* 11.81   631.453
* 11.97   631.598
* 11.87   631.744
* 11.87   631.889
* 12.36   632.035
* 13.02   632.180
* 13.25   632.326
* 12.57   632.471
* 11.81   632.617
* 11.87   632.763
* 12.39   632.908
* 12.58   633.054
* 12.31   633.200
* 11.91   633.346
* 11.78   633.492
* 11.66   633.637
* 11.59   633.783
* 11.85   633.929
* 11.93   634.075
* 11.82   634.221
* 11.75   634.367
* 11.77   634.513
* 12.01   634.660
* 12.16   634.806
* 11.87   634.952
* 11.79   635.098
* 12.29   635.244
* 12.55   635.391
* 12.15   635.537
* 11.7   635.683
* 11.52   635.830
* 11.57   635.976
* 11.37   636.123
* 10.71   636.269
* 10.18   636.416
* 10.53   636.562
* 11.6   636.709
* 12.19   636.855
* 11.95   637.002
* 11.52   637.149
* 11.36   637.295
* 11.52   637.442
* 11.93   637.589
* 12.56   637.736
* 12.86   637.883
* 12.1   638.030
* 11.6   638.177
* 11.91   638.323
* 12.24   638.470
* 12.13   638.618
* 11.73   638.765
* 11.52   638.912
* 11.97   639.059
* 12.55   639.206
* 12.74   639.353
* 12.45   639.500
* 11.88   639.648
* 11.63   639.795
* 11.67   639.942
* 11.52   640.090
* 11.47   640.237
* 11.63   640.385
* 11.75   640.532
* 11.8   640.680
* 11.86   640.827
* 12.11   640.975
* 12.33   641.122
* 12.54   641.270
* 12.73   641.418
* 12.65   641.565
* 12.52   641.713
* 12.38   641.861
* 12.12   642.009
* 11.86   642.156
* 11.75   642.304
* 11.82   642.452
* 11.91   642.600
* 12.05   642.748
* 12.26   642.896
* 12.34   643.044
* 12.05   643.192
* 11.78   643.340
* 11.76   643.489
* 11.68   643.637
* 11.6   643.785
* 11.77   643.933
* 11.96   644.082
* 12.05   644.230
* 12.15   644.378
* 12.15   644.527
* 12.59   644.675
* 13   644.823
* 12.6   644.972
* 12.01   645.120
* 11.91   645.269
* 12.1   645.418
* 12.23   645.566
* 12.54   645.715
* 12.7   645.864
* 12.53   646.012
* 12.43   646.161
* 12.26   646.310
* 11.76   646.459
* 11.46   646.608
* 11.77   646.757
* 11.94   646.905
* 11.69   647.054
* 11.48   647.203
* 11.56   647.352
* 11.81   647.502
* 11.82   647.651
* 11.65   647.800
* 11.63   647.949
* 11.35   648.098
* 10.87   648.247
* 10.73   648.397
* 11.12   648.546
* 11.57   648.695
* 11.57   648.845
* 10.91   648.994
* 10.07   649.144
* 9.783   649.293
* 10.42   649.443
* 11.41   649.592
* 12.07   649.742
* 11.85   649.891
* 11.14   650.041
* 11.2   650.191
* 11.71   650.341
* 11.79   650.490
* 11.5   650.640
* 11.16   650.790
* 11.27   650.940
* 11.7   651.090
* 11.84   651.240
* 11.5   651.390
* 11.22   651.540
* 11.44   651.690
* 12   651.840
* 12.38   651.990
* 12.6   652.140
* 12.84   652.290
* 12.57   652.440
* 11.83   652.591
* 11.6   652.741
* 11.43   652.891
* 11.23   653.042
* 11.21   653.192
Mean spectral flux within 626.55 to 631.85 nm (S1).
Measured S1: 12.2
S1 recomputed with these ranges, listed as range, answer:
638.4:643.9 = 12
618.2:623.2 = 12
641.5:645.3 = 12.1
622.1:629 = 11.9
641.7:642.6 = 12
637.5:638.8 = 12.1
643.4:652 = 11.7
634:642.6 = 11.9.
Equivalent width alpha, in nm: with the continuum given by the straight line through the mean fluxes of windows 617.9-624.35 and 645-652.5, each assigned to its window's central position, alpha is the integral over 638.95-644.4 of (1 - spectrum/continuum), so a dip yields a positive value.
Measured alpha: -0.133 nm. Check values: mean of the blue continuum 12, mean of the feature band 12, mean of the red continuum 11.7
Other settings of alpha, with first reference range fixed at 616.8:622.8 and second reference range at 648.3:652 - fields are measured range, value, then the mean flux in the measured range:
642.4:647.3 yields -0.27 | 12.1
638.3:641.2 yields -0.10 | 11.9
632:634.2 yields -0.09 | 12.2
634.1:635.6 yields -0.04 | 12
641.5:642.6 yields -0.06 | 12.1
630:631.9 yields -0.08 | 12.2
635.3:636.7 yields 0.03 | 11.4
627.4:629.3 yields -0.08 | 12.3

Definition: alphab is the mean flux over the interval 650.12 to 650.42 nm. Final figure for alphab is 11.5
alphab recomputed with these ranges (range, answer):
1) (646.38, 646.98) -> 11.7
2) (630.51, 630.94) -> 12.1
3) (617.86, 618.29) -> 11.7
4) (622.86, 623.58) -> 12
